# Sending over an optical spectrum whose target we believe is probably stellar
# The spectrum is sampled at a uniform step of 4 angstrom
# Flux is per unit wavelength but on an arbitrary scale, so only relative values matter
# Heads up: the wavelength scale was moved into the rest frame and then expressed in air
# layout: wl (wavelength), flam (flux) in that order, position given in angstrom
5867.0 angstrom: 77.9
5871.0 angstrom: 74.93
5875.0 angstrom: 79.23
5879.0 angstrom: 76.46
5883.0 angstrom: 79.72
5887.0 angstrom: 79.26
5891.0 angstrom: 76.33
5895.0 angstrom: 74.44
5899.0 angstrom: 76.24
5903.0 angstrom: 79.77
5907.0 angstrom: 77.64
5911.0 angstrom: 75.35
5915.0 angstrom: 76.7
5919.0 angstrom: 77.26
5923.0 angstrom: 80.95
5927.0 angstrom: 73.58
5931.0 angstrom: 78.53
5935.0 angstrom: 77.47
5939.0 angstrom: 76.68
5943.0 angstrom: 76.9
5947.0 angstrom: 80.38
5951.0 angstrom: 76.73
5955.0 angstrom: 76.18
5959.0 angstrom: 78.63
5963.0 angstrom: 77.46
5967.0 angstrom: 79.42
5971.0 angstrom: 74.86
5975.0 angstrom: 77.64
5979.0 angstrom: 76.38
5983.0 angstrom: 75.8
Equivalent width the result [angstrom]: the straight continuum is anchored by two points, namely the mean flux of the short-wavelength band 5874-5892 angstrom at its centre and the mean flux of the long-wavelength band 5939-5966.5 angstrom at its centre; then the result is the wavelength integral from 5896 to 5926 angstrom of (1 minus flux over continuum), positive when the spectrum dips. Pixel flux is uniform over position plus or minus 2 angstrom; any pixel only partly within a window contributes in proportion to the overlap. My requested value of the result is 0.2 angstrom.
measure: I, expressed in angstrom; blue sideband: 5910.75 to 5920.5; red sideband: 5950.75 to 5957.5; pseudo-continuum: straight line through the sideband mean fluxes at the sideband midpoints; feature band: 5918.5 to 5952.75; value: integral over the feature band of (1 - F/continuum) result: -0.48 angstrom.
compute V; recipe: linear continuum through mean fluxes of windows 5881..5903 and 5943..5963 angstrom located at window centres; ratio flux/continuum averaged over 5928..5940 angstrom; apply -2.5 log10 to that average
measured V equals 0.006 mag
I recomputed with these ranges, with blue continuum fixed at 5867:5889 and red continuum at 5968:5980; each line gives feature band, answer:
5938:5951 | -0.16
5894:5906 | 0.08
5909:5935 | 0.07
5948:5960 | -0.08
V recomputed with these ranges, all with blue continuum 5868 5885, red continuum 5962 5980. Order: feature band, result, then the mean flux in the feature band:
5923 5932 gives 0.01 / 76.9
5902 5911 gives -0.01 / 77.8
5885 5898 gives 0.01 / 76.6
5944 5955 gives -0.01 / 78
